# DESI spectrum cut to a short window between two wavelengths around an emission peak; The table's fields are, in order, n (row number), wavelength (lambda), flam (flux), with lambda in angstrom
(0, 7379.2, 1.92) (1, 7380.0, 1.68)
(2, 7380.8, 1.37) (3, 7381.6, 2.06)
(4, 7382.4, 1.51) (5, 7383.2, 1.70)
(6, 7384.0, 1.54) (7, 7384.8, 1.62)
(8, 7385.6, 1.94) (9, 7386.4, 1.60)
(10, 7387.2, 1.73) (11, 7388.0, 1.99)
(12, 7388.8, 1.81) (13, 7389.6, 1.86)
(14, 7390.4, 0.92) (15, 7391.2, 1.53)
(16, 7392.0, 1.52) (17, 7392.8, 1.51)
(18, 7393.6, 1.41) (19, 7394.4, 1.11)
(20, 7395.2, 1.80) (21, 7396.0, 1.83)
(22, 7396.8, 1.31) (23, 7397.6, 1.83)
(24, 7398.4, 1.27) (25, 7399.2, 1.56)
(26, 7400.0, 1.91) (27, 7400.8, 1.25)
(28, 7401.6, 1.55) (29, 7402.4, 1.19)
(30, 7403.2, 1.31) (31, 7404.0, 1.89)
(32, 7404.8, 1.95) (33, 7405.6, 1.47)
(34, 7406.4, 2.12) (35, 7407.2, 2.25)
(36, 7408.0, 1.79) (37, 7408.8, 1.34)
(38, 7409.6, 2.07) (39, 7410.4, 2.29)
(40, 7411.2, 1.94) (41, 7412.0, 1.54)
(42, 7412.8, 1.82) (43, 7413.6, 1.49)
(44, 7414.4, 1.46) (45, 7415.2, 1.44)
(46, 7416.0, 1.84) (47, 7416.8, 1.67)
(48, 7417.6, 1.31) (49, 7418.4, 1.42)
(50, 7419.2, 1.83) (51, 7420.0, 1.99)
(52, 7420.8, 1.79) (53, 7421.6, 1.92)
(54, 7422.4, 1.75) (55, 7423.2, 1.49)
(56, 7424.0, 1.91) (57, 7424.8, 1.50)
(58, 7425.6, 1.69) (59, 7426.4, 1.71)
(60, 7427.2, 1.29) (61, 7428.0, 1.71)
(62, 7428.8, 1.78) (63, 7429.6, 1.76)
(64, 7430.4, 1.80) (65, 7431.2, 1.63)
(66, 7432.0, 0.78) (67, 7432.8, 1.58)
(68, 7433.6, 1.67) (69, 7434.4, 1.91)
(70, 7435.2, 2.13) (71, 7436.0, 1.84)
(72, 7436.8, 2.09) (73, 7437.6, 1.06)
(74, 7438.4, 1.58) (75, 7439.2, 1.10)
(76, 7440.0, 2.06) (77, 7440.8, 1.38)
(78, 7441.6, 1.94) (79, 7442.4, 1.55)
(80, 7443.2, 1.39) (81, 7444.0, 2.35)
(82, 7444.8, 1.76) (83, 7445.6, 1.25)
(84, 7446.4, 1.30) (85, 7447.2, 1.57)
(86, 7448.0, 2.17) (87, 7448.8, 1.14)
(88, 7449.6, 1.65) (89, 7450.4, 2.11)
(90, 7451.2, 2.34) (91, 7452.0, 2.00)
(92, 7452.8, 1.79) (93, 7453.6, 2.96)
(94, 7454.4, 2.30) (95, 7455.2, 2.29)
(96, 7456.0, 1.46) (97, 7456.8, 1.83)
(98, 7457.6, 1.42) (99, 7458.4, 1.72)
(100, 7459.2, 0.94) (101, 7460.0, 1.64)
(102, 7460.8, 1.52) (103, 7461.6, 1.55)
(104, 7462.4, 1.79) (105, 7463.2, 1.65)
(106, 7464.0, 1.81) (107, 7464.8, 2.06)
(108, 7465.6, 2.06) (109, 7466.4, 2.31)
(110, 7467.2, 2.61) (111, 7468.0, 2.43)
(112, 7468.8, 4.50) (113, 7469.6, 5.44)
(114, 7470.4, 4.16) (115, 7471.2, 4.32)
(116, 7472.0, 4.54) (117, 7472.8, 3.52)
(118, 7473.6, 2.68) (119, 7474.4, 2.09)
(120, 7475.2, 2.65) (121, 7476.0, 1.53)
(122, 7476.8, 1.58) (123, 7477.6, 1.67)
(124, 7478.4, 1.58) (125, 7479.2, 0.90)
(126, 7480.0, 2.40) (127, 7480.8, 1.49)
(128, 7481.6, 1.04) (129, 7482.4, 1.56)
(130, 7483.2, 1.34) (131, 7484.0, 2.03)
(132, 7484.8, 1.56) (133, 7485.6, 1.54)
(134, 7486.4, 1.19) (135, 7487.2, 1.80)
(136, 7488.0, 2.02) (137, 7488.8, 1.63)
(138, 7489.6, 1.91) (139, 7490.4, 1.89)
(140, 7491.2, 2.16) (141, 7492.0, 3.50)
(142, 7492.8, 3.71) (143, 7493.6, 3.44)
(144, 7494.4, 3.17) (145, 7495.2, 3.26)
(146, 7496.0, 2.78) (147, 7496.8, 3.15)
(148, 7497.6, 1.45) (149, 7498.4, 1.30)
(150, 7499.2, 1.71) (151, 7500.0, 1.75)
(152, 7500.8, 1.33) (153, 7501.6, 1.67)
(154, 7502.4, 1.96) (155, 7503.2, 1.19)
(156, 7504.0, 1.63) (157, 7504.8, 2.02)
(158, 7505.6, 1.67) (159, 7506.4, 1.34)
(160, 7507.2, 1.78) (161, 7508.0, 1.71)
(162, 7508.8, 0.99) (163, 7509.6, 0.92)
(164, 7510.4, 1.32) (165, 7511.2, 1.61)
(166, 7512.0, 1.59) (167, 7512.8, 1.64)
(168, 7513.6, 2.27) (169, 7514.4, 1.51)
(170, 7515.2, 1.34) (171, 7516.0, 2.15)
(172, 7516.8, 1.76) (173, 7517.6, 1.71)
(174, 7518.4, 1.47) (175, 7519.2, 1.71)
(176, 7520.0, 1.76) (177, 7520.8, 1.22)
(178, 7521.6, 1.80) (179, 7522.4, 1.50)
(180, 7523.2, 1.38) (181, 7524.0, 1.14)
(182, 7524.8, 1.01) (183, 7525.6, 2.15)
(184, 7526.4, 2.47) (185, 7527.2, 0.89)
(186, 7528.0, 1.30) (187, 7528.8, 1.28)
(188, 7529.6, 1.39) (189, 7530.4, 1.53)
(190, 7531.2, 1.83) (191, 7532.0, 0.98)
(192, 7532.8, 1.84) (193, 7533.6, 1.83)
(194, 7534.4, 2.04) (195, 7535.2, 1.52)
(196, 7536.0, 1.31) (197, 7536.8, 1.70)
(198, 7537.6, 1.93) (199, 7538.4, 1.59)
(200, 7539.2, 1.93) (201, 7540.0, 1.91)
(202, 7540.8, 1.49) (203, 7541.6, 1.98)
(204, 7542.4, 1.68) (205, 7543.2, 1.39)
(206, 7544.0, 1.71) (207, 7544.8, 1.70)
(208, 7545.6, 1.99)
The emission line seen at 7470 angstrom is H-alpha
